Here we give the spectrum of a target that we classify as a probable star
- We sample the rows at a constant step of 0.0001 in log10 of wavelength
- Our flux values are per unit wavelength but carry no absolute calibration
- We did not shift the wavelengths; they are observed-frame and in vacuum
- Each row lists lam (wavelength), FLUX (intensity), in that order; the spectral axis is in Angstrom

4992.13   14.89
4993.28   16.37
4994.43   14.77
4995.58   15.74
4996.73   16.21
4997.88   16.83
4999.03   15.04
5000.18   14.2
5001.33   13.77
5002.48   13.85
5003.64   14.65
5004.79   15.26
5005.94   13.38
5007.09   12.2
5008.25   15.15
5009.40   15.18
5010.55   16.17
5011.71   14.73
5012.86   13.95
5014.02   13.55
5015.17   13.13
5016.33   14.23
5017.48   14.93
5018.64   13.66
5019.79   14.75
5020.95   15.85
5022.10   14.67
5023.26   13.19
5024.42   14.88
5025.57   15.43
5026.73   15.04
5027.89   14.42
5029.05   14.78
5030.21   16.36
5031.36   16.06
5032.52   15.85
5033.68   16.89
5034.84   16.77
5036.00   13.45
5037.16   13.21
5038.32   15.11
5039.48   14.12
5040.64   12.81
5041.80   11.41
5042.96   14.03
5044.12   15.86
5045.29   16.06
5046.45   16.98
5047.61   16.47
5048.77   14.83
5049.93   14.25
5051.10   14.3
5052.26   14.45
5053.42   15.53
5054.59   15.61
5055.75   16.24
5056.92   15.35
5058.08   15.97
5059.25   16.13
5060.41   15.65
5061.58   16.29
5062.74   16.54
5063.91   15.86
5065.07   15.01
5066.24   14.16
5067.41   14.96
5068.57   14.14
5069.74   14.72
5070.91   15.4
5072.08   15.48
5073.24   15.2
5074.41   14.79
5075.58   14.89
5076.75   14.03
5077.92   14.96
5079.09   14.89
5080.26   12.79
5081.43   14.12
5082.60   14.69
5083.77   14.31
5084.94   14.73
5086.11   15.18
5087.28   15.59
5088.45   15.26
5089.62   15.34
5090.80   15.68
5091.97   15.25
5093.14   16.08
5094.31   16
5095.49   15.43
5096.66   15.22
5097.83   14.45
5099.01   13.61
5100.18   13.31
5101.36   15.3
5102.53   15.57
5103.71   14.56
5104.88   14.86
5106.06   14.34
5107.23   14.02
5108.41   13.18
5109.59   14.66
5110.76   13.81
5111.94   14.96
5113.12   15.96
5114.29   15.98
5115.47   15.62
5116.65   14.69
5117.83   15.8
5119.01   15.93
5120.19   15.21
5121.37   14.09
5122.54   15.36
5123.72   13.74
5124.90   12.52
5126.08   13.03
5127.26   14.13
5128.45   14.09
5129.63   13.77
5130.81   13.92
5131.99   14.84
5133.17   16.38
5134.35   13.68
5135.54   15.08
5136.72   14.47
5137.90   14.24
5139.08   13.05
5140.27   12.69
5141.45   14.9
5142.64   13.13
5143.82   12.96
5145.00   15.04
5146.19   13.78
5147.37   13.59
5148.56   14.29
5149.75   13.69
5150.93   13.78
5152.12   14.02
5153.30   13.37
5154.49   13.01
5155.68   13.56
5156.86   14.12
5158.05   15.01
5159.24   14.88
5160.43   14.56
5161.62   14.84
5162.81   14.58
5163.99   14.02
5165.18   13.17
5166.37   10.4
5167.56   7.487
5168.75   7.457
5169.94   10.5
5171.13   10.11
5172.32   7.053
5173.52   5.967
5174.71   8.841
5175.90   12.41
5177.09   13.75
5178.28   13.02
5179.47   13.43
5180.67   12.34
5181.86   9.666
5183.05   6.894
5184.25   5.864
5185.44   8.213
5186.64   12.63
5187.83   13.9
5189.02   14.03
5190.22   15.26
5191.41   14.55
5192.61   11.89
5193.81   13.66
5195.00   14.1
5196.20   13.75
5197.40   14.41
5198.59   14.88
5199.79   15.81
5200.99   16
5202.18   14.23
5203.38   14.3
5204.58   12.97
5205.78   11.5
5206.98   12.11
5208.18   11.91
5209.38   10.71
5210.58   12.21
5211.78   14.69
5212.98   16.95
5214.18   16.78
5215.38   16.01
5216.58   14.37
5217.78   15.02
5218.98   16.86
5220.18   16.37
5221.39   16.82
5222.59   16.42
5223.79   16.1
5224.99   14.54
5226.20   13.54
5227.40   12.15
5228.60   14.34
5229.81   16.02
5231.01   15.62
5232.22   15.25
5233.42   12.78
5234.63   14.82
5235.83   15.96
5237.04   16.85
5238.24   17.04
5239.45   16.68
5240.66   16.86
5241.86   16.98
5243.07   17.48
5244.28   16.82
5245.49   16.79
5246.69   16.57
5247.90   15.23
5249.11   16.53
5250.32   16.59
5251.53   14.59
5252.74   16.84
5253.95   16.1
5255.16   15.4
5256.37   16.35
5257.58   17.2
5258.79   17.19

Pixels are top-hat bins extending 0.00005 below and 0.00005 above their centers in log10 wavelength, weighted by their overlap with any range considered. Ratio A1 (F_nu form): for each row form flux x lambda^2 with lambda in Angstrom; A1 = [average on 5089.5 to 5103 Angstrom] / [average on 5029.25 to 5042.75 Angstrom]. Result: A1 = 1.05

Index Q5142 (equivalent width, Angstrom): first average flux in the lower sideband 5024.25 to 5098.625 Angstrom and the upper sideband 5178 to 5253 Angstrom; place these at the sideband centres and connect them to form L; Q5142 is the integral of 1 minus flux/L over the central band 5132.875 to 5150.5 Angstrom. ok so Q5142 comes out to 0.85 Angstrom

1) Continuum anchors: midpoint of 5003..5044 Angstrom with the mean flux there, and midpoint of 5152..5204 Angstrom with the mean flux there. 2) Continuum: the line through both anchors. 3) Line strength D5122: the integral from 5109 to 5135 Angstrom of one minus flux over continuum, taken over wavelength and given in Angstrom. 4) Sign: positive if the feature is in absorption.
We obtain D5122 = -2.9 Angstrom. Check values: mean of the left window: 14.6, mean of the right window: 12.4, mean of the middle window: 14.6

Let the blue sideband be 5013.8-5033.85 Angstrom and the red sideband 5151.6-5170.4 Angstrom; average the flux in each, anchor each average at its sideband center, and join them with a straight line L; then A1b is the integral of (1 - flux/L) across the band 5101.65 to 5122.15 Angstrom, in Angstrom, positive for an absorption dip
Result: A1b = -2.05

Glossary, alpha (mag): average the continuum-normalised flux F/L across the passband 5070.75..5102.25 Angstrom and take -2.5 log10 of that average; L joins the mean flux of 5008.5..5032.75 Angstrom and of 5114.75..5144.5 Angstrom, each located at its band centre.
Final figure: -0.03 mag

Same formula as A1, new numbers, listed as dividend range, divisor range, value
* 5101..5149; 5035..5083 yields 0.99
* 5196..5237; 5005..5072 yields 1.05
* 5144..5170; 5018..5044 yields 0.94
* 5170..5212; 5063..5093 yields 0.85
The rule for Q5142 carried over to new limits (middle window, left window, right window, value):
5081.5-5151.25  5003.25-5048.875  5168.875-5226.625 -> -3.60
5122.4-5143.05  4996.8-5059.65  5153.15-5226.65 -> -0.55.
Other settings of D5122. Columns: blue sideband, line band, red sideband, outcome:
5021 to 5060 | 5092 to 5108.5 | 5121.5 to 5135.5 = -0.4 Angstrom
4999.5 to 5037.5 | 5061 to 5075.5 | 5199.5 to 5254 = -0.4 Angstrom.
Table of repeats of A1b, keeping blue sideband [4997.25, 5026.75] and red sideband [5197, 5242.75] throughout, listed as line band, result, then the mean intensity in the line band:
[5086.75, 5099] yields -0.6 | 15.3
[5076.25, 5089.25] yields 0.0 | 14.6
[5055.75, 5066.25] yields -0.8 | 15.8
